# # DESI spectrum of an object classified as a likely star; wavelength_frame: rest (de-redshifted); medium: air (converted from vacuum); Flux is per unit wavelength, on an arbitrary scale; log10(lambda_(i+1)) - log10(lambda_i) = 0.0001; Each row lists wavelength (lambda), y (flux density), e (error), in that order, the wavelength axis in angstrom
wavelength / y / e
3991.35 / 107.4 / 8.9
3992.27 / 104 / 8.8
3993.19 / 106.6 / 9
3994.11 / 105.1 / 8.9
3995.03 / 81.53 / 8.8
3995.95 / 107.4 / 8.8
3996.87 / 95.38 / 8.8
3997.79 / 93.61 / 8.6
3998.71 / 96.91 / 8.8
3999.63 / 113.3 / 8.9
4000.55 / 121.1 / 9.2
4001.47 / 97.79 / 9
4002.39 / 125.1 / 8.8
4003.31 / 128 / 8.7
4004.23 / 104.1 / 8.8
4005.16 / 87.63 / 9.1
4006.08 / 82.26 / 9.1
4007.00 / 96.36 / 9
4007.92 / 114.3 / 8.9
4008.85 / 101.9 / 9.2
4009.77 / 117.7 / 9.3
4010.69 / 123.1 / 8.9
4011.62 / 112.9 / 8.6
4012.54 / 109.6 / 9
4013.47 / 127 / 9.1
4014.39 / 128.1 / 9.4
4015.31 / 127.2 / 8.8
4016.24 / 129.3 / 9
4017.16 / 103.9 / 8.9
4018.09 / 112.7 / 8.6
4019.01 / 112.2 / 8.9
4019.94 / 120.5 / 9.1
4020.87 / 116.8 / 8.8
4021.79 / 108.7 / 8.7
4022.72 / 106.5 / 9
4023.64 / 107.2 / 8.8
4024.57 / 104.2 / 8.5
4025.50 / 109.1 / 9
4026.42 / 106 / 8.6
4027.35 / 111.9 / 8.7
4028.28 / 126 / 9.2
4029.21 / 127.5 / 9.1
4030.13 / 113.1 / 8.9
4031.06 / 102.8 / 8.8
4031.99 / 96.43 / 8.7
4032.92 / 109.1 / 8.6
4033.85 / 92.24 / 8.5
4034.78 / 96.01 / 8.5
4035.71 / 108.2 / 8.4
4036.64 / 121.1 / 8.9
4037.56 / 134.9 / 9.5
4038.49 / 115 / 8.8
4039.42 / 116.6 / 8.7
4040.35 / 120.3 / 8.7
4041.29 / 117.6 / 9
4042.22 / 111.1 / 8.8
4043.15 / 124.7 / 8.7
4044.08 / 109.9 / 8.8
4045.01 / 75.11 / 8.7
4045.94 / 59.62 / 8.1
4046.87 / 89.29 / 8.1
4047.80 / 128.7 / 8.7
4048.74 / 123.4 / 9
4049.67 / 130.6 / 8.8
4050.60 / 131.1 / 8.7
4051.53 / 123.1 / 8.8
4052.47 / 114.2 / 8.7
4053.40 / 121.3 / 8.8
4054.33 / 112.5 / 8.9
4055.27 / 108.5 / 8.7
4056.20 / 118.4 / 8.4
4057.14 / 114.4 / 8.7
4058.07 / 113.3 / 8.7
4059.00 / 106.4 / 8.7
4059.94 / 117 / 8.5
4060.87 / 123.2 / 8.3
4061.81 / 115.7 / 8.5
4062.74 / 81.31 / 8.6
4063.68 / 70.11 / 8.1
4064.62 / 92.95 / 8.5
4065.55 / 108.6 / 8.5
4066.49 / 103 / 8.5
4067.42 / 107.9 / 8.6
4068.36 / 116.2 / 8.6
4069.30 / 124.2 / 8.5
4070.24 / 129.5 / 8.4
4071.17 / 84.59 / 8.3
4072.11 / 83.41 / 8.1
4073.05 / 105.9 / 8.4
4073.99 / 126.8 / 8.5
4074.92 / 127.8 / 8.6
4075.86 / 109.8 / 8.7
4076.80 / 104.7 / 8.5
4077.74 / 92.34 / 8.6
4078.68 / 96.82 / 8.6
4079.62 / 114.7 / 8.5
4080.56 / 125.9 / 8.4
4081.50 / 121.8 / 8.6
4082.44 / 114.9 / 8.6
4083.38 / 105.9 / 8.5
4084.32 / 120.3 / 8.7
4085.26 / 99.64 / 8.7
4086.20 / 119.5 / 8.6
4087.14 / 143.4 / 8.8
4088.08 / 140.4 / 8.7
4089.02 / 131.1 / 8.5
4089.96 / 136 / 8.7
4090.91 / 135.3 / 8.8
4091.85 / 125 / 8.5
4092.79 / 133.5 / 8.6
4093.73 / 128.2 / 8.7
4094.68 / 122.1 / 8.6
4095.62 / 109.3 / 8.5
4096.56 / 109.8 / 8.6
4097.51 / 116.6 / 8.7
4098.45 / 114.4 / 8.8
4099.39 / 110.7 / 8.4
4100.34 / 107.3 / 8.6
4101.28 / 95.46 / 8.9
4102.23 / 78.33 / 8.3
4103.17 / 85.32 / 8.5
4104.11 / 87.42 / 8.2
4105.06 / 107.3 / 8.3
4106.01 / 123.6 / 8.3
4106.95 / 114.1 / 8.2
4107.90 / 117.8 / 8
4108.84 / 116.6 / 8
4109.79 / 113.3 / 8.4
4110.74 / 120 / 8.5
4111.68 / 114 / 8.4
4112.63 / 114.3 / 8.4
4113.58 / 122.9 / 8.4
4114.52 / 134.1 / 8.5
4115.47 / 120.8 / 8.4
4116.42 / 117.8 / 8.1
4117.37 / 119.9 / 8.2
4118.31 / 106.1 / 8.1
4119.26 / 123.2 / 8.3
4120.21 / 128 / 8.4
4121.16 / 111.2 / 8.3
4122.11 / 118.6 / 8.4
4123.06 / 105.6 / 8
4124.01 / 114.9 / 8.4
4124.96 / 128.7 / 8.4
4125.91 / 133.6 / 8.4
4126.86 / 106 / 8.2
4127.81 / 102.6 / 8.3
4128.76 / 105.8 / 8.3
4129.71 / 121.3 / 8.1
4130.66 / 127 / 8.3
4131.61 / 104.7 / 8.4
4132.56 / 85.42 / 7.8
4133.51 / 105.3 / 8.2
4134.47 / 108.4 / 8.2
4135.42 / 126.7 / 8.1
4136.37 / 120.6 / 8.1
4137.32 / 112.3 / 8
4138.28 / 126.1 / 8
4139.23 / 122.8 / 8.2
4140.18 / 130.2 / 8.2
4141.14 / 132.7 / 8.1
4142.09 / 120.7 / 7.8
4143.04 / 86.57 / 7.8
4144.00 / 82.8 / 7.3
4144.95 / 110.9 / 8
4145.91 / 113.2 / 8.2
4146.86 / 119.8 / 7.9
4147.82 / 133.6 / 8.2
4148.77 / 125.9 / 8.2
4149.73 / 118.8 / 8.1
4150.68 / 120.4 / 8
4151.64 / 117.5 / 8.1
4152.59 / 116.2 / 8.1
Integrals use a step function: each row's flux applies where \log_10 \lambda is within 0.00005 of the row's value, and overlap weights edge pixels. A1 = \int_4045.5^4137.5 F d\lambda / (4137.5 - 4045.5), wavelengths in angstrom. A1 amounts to 113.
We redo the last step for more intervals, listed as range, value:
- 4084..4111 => 116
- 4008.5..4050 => 112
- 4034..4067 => 110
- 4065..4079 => 108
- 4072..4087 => 112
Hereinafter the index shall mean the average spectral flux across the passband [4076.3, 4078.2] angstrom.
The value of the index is 98.6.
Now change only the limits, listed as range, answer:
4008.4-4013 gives 113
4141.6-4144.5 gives 97.2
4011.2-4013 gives 111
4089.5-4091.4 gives 135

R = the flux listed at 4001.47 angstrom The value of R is 97.79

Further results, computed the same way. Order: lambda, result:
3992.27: 104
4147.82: 133.6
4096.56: 109.8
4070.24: 129.5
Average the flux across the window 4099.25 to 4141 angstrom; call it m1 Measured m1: 114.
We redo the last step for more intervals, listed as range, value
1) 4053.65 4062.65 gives 113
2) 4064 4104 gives 113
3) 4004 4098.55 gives 113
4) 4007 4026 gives 114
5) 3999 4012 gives 109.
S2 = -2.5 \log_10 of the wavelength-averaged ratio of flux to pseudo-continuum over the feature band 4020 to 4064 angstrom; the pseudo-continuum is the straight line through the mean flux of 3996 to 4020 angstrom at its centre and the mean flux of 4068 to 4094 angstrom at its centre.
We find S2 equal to 0.03 mag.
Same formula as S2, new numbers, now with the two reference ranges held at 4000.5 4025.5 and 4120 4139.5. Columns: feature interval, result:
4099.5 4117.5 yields 0.03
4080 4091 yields -0.09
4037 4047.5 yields 0.05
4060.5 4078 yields 0.07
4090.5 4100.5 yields -0.05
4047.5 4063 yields -0.04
